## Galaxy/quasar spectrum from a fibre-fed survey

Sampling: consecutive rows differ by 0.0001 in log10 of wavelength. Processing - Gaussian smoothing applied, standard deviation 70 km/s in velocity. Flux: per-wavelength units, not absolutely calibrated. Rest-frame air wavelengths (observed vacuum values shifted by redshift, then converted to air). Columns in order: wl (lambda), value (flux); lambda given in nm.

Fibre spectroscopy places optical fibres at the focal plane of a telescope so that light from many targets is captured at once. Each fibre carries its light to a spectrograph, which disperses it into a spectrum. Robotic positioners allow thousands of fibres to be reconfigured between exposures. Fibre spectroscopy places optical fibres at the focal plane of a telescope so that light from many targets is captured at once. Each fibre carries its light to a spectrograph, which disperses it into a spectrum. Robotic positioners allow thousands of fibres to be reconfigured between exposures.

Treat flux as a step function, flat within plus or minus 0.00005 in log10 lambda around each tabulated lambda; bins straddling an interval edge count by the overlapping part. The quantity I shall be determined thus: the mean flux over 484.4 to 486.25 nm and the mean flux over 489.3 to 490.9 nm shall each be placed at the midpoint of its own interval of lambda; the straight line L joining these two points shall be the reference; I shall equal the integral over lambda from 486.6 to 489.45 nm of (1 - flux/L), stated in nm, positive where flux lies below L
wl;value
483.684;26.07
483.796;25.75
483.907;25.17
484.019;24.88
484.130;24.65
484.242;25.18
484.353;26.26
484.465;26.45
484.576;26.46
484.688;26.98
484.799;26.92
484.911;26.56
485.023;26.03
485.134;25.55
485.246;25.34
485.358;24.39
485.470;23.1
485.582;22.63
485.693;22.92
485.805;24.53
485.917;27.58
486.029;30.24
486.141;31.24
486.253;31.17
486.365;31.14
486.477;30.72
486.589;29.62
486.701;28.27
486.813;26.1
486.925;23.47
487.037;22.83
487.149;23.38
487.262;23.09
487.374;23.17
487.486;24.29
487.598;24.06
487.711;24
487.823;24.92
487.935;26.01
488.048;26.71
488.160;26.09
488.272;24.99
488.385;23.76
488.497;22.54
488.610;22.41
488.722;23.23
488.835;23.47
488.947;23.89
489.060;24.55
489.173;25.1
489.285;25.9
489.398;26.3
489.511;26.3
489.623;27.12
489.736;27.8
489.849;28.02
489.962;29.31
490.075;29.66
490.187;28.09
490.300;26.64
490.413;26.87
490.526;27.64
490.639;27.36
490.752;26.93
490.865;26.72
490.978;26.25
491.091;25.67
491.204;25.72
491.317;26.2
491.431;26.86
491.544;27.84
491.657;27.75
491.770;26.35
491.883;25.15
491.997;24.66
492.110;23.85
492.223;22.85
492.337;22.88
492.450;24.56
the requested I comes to 0.25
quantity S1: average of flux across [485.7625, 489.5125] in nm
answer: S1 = 25.7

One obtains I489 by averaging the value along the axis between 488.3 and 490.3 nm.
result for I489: 25.7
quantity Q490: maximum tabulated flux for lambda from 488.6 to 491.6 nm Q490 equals 29.66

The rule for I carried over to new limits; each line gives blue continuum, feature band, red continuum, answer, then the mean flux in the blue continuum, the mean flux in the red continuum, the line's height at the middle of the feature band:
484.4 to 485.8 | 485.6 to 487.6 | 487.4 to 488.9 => -0.139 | 25.3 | 24.3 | 24.8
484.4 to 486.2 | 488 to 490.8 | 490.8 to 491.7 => 0.044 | 26.1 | 26.6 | 26.4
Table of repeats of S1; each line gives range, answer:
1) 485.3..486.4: 26.8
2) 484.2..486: 25.5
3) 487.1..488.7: 24.2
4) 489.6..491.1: 27.5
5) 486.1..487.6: 26.7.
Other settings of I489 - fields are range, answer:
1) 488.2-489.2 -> 23.8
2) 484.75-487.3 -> 26.4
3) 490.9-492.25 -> 25.8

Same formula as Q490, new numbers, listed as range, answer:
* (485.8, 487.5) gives 31.24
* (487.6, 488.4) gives 26.71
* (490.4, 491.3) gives 27.64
